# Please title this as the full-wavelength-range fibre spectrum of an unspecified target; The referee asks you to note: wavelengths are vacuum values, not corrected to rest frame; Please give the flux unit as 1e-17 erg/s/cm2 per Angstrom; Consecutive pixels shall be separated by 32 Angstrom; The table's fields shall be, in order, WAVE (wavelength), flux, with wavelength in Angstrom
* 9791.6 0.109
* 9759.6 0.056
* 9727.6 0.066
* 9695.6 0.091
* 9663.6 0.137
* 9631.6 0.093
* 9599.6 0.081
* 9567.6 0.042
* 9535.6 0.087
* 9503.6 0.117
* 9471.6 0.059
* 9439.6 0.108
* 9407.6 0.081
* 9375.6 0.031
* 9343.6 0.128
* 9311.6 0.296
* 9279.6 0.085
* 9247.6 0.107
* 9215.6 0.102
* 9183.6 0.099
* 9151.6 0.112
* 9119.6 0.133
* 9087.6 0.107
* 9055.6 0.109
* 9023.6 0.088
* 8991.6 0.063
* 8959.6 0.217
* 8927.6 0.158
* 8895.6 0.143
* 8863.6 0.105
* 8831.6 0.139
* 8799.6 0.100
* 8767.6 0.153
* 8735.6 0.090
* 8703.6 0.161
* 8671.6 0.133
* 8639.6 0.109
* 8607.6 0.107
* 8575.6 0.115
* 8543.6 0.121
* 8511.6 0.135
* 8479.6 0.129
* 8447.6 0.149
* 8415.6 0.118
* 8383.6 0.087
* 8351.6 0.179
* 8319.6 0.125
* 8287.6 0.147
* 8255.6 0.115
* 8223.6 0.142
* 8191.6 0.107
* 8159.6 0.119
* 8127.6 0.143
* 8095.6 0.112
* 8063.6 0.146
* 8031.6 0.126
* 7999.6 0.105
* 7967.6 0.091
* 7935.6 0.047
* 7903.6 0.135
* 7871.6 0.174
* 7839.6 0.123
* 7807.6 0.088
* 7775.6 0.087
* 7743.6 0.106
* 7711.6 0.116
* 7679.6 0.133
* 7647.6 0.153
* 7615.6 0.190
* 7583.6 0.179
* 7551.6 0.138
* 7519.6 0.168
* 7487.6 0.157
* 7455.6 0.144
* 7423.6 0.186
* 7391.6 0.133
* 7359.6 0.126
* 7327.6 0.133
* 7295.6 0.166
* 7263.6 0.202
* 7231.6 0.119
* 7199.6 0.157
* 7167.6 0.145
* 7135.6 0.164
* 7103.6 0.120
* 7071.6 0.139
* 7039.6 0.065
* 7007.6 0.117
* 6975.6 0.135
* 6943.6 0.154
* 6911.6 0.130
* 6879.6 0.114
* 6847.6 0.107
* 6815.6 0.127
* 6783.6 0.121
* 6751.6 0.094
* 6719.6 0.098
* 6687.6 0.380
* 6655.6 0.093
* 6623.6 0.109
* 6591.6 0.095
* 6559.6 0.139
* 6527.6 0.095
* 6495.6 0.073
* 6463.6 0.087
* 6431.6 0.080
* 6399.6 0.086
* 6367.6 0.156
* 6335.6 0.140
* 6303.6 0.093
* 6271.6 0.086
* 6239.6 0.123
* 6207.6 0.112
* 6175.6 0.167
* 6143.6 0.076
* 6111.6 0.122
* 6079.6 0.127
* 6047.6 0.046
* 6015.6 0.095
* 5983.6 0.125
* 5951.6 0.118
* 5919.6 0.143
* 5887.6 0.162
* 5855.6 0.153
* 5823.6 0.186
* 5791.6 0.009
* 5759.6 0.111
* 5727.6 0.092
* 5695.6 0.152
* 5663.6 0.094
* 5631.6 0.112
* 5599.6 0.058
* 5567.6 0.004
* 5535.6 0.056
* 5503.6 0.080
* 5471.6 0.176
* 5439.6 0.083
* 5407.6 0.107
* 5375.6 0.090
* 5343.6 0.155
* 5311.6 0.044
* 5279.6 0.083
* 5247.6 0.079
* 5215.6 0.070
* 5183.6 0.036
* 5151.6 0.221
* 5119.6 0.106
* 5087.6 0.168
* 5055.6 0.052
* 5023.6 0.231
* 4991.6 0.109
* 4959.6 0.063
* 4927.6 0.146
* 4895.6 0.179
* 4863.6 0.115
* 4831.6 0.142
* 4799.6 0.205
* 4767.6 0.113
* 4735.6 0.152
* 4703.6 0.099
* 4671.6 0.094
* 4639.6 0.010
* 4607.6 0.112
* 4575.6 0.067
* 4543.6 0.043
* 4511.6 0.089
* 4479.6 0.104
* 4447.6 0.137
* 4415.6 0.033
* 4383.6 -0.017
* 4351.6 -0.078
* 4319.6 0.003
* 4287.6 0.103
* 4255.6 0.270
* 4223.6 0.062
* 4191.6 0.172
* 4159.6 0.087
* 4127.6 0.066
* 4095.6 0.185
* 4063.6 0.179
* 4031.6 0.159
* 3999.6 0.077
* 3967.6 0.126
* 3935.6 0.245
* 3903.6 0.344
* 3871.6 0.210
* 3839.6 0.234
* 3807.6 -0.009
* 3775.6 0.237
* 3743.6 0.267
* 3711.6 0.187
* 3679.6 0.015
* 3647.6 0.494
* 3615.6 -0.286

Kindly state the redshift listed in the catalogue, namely 0.790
